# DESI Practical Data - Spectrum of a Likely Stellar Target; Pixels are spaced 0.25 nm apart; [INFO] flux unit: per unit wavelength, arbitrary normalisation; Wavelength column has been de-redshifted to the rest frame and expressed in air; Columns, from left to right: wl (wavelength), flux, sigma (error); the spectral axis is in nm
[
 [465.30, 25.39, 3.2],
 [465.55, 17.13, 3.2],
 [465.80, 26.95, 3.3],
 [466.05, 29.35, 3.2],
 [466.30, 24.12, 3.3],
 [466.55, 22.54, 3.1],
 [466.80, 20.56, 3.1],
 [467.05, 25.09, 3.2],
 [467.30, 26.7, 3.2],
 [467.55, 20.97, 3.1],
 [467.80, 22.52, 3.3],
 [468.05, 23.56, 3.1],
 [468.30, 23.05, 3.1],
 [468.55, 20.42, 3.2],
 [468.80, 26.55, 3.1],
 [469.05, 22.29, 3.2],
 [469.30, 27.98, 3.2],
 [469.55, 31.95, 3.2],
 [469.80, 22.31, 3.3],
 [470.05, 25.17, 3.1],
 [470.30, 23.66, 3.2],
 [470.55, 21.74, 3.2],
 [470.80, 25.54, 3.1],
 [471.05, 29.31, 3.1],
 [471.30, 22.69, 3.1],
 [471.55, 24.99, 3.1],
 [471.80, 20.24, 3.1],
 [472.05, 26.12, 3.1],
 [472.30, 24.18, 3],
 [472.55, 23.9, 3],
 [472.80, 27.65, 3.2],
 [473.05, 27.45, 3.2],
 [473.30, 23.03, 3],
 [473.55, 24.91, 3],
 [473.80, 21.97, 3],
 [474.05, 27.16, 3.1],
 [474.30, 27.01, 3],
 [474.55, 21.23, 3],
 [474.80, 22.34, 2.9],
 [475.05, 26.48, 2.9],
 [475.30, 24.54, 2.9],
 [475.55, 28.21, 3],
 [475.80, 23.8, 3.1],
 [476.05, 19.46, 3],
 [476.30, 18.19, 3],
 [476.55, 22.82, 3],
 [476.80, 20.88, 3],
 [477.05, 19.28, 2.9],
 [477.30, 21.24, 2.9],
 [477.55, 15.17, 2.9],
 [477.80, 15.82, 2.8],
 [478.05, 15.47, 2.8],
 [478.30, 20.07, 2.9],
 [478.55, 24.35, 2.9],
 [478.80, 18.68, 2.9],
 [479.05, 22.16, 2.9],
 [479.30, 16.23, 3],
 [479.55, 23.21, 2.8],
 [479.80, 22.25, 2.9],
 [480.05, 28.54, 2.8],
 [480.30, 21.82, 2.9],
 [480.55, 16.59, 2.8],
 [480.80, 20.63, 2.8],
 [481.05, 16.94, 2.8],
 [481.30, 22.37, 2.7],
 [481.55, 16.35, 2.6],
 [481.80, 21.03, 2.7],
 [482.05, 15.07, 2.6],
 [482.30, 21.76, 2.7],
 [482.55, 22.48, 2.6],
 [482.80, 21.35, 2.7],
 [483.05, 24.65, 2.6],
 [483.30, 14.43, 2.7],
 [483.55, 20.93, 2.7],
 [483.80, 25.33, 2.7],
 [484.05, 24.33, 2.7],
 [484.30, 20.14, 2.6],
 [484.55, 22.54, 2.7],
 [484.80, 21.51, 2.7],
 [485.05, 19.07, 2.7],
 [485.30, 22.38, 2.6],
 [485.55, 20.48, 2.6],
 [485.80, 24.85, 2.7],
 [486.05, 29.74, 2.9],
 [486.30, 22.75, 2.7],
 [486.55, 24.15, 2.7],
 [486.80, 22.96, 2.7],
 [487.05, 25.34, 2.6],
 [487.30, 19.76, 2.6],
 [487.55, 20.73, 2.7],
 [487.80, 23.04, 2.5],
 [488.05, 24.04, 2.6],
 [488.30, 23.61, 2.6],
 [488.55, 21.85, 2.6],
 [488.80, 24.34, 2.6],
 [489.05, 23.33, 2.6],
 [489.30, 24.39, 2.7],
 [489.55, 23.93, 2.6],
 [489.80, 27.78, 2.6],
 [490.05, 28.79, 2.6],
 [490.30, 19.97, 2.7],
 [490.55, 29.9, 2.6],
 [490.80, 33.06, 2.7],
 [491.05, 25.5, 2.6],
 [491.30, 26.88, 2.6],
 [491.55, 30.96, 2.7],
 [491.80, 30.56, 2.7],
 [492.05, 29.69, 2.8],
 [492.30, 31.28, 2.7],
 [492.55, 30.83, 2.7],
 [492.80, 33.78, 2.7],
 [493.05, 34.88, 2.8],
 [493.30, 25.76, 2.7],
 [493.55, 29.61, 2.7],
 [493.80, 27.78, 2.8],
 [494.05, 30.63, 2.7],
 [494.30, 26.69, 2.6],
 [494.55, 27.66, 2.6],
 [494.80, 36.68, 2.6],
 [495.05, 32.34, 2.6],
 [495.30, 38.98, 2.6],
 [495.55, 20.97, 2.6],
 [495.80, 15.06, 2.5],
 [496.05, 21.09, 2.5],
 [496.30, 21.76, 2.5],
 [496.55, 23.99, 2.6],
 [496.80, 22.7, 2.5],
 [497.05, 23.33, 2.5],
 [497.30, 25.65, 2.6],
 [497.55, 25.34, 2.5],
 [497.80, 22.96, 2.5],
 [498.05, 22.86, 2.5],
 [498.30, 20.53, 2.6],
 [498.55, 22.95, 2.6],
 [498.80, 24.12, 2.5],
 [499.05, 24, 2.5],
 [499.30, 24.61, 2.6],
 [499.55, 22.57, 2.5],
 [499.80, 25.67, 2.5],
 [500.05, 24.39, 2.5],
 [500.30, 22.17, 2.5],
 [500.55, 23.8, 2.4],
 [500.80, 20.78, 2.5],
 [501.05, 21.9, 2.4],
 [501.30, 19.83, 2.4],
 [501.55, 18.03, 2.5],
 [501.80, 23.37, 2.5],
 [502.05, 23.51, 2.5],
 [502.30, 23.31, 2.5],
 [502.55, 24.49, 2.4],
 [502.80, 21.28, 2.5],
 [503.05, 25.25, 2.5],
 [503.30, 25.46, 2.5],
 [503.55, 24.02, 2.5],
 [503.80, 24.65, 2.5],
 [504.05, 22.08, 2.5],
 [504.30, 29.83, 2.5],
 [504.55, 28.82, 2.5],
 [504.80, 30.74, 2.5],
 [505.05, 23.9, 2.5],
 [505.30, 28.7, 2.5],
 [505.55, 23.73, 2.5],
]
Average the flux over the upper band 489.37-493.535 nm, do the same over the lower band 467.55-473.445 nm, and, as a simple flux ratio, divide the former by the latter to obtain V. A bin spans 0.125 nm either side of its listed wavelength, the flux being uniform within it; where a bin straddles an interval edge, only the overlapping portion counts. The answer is 1.2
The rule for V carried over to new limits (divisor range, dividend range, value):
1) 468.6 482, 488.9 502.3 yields 1.14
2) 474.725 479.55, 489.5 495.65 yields 1.41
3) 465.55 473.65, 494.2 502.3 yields 0.98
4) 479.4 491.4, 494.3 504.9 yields 1.07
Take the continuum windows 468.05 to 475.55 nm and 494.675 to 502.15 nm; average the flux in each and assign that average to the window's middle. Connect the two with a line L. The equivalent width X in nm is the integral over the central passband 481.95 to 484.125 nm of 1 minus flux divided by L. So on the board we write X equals 0.287 nm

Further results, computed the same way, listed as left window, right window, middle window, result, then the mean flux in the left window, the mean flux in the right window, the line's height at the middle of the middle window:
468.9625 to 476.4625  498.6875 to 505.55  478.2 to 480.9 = 0.34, 24.5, 24.1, 24.4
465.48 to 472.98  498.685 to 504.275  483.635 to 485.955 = 0.14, 24.4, 23.3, 23.8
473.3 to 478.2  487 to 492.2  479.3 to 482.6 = 0.40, 21.9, 25.6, 23.3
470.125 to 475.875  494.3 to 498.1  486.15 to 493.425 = -0.30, 24.7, 25.5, 25.3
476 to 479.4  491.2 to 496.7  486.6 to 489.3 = 0.23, 19.3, 28.5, 25.1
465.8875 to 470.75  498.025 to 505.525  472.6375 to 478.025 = 0.34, 24.3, 23.9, 24.2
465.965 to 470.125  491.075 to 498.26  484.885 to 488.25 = 0.44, 24.4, 27.4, 26.5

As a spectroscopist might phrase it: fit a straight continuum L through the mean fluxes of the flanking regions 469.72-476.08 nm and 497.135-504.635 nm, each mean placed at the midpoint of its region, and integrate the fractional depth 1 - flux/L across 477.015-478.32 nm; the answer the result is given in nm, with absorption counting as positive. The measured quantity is 0.36 nm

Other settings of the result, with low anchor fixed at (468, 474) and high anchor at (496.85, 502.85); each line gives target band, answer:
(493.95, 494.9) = -0.283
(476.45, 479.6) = 0.613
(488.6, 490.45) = -0.080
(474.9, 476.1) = -0.018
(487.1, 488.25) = 0.071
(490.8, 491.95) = -0.270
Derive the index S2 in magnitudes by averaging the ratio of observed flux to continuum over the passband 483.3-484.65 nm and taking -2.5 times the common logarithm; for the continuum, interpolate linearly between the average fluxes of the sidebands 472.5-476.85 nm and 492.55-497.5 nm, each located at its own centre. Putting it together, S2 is 0.17 mag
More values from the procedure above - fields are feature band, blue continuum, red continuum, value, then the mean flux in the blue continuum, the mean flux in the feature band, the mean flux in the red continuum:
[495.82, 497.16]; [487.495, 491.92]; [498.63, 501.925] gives 0.09 mag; 25.8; 22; 22.7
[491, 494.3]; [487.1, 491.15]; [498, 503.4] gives -0.23 mag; 24.6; 29.8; 22.9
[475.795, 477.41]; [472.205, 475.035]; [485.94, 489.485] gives 0.19 mag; 24.7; 20.6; 23.6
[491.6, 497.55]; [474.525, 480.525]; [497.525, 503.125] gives -0.23 mag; 21.3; 27.9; 22.9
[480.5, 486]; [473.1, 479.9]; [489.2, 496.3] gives 0.17 mag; 21.8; 20.9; 28.3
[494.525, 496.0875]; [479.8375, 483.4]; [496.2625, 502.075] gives -0.24 mag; 20.4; 27.9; 23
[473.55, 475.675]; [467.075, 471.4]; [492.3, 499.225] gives 0.00 mag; 24.5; 24.9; 26.5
